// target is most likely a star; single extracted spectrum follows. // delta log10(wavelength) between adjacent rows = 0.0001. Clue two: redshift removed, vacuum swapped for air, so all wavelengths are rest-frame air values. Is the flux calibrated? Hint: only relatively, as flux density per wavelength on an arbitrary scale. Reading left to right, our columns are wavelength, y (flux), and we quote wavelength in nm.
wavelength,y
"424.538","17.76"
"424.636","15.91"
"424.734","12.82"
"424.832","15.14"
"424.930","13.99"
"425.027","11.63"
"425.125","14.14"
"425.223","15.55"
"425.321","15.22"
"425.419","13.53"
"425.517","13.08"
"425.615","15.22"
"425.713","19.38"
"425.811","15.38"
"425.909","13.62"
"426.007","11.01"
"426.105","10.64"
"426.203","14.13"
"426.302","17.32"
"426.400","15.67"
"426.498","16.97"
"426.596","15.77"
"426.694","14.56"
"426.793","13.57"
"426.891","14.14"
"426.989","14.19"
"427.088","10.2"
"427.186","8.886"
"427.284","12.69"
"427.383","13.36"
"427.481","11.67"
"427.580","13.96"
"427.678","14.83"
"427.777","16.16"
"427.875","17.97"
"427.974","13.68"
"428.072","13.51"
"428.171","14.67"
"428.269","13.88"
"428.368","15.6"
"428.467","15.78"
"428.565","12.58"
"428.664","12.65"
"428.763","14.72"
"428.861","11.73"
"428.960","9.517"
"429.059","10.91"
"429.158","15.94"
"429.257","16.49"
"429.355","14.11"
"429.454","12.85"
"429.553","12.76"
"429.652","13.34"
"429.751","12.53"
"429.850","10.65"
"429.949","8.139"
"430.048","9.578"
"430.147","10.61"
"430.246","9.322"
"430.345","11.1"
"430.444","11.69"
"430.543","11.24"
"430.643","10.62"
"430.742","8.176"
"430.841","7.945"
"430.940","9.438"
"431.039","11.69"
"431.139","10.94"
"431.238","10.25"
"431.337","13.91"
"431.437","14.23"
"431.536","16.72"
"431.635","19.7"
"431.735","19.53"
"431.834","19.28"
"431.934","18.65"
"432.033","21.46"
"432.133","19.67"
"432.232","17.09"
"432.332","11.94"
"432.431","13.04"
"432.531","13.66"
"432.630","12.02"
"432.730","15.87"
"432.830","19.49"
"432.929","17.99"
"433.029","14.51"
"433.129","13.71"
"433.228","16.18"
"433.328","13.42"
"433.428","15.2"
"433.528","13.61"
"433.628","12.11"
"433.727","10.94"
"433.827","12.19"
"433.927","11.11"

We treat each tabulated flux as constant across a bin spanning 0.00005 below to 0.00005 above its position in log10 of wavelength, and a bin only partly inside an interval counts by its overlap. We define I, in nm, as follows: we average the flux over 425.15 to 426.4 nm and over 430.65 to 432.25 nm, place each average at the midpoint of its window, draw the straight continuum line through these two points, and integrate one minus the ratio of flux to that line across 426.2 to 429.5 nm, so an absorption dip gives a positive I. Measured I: 0.15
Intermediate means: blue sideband 14.5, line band 14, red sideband 14.8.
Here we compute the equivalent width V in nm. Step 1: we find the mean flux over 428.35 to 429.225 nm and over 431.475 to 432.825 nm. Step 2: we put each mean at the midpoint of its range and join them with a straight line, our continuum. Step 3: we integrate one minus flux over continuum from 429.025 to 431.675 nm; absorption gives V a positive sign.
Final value 0.51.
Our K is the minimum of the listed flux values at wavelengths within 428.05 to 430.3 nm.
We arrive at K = 8.139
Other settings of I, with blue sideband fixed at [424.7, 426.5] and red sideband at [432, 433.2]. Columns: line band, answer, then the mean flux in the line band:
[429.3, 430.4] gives 0.28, 11.4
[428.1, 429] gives 0.09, 13.5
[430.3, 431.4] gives 0.34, 10.7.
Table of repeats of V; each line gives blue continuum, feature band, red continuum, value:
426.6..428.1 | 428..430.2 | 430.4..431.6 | -0.037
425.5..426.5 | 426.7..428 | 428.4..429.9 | 0.047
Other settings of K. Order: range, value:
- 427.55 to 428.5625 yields 13.51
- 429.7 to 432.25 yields 7.945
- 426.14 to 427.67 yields 8.886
